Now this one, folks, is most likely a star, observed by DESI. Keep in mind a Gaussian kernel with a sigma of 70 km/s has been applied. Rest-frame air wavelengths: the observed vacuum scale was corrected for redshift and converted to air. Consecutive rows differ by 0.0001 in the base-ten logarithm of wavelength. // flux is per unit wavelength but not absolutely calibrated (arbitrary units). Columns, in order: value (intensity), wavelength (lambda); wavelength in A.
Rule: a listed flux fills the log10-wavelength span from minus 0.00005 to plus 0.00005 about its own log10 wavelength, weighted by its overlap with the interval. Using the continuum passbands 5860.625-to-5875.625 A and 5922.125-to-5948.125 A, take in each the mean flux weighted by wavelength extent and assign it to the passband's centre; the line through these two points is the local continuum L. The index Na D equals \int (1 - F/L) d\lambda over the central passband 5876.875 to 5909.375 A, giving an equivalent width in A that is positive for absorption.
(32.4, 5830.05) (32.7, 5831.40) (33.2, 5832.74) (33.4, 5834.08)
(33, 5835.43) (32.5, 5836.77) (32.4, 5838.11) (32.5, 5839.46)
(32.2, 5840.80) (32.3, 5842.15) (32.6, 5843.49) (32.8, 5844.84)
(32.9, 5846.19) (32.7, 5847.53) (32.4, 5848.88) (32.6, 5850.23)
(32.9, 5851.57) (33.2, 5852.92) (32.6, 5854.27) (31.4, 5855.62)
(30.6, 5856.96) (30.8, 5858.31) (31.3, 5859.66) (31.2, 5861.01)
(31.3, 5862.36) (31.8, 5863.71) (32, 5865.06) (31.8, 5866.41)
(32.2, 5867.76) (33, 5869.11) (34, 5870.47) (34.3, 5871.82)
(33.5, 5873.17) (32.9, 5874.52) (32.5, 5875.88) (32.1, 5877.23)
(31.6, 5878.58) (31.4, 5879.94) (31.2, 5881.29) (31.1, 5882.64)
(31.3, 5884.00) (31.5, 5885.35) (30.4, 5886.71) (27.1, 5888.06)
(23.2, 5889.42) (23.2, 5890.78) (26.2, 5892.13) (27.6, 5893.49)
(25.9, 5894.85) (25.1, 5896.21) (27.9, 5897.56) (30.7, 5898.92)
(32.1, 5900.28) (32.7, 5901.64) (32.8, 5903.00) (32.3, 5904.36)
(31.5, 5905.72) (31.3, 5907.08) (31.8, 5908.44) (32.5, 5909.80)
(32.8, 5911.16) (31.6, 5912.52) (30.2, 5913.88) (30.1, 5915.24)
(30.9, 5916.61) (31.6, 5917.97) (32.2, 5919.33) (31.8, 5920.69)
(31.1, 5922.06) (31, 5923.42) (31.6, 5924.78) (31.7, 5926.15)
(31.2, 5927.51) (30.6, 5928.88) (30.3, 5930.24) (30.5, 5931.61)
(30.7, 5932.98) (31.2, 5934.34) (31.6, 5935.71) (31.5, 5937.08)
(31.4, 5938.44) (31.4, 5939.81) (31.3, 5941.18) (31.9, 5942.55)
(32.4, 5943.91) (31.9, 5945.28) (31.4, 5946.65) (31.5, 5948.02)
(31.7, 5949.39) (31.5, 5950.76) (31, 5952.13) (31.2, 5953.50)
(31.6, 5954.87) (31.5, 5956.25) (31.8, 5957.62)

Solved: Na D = 2.5 A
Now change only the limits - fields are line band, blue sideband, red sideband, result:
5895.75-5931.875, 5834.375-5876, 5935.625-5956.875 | 0.8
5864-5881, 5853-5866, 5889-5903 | -1.3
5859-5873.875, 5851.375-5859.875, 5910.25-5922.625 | -0.3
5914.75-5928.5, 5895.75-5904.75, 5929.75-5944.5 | -0.1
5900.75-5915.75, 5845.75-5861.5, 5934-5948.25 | 0.0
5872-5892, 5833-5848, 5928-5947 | 1.2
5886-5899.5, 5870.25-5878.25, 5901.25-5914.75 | 2.4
